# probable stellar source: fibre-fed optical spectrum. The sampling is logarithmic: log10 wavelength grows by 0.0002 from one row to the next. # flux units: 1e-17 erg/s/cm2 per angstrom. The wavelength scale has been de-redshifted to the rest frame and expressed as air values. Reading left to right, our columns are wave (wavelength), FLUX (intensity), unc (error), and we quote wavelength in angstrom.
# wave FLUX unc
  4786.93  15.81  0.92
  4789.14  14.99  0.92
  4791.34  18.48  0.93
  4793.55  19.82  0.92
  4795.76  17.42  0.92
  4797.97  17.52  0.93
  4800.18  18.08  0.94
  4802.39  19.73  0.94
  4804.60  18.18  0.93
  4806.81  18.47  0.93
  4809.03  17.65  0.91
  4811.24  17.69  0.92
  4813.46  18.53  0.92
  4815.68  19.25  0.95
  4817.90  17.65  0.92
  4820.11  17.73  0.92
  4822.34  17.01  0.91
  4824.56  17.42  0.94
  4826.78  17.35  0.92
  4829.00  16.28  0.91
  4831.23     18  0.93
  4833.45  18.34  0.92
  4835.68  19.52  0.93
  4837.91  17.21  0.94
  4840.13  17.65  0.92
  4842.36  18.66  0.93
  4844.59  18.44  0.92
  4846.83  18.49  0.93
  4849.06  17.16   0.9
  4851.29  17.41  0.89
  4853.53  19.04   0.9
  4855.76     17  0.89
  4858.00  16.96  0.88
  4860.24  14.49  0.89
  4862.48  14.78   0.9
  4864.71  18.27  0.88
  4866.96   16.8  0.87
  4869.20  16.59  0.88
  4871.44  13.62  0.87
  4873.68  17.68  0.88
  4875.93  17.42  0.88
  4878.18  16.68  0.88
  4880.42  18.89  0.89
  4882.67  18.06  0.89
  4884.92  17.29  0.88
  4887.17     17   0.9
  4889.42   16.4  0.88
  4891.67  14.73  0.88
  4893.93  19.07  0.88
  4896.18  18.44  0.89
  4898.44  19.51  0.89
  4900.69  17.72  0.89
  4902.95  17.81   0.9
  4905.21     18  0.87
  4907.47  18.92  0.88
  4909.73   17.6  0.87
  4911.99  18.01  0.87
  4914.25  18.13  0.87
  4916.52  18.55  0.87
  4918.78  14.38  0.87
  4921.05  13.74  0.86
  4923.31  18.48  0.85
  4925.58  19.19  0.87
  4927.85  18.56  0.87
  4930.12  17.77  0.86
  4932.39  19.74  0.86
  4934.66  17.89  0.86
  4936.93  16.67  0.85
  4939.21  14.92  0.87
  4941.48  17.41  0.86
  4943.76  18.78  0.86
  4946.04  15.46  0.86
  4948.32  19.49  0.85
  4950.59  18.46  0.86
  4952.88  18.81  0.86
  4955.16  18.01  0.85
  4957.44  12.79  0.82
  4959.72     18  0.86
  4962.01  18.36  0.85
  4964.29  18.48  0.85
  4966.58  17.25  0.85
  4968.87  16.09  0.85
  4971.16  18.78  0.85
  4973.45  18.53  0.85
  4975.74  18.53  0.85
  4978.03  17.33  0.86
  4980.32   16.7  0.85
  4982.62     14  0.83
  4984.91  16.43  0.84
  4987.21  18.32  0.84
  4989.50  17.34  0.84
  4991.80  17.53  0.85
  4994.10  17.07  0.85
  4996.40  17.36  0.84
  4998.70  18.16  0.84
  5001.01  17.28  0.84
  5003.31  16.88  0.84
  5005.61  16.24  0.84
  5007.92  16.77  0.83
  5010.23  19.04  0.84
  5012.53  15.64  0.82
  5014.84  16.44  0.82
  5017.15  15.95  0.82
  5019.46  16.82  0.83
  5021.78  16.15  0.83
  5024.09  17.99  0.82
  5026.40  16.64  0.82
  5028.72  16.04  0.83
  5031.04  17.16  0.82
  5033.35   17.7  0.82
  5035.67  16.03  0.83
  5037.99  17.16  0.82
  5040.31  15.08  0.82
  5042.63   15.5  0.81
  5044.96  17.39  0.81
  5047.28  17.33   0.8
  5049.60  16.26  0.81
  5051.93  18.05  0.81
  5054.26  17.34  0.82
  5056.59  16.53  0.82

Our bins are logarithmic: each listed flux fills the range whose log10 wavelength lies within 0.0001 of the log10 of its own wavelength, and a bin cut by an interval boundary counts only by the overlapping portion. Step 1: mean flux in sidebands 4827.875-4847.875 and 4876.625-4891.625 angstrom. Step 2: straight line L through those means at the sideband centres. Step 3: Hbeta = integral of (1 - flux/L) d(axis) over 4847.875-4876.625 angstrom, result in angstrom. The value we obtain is 1.5 angstrom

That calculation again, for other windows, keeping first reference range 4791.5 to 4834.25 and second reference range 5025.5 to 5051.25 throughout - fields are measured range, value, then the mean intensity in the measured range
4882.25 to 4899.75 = 0.0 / 17.5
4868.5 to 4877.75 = 0.7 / 16.3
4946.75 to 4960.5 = -0.3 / 17.5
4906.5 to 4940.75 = -0.4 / 17.5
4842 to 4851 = -0.1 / 18.1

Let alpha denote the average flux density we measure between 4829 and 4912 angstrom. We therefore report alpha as 17.5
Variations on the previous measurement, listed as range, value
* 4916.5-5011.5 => 17.4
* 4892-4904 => 18.3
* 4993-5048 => 16.8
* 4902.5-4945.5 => 17.6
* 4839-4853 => 18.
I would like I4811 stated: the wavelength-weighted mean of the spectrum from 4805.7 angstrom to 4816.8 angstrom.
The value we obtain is 18.3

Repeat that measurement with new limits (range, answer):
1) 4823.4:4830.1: 17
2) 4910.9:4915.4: 18.1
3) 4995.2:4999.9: 17.7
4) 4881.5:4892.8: 16.7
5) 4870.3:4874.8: 15.7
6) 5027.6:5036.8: 16.7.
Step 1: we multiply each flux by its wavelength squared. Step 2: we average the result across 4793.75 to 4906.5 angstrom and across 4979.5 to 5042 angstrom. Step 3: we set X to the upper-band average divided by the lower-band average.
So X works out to 1.0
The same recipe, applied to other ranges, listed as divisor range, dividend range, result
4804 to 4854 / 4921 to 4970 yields 1.03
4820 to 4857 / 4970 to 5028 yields 1.03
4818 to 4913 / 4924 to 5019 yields 1.04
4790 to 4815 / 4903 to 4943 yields 1.01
